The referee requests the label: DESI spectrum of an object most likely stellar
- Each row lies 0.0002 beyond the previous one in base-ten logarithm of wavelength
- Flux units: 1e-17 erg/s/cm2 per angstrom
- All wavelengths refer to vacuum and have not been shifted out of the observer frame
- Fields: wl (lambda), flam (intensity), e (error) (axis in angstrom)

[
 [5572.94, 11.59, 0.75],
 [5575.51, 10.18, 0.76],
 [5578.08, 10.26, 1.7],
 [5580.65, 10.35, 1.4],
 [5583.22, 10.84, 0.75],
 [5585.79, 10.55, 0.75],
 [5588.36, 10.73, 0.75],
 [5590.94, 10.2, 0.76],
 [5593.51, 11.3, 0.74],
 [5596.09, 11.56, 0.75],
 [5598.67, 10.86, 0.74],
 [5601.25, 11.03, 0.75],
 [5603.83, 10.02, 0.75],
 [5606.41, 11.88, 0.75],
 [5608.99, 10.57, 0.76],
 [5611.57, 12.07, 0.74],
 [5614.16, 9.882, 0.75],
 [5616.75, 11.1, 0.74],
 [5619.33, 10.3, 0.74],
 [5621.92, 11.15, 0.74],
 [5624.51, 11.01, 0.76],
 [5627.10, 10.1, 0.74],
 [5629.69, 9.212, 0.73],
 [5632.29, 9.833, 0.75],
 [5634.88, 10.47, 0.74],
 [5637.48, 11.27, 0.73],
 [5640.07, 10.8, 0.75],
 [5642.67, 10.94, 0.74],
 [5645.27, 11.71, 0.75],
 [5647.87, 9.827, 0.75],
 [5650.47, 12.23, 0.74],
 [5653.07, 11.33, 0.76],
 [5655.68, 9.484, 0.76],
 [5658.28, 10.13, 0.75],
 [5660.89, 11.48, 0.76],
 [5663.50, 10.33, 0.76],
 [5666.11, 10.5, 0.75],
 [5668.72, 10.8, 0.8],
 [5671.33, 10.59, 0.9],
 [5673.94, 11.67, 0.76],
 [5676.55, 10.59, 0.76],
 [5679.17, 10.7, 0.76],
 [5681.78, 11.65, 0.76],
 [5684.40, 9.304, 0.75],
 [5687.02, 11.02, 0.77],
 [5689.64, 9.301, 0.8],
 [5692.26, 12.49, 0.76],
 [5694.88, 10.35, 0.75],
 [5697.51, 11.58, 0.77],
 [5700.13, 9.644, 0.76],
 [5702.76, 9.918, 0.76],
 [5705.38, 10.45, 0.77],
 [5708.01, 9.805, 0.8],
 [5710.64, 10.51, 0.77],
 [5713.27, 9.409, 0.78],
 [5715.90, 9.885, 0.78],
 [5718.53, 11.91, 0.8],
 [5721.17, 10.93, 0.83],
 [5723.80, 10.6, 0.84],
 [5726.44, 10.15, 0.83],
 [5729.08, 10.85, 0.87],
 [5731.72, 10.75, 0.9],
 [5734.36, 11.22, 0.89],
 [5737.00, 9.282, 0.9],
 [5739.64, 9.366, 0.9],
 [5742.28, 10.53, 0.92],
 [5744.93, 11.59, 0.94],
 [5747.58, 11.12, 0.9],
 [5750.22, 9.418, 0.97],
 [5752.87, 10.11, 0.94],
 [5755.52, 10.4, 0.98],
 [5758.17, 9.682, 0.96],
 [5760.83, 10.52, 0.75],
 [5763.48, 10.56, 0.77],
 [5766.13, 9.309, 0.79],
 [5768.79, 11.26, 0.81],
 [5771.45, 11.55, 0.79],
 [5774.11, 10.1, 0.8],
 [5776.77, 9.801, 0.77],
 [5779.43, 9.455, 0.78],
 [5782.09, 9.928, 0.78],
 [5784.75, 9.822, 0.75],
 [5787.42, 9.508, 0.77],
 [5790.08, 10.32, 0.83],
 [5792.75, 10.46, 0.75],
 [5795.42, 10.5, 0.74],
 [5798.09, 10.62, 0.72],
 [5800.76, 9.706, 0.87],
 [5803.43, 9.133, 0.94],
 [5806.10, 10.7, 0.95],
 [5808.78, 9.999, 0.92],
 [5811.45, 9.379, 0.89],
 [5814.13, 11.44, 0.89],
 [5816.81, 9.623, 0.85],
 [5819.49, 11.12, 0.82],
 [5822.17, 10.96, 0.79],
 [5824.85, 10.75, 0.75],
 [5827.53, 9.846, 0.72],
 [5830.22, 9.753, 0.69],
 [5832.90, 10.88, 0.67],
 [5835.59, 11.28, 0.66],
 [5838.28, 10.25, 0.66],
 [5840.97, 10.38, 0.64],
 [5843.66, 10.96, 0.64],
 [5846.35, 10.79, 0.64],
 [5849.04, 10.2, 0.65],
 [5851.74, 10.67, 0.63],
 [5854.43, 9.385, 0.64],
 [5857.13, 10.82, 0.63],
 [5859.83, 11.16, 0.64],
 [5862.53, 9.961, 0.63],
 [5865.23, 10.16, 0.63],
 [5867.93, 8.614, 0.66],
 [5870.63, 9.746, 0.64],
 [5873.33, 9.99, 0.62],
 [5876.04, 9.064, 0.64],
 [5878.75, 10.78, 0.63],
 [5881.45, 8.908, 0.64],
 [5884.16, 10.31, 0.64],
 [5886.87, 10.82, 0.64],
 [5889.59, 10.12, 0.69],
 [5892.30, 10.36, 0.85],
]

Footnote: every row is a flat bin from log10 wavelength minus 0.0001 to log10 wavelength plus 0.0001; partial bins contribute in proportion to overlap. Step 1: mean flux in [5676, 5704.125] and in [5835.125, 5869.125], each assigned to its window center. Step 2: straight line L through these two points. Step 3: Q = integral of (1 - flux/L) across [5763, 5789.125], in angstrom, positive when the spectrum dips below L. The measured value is 0.9 angstrom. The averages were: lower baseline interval 10.6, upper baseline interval 10.3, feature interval 10.1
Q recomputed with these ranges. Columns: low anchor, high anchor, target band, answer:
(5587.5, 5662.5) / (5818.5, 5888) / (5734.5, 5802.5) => 1.68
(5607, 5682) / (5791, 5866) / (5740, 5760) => 0.35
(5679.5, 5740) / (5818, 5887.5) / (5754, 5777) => 0.05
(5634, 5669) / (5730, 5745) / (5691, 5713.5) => 0.10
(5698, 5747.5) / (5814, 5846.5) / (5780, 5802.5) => 0.97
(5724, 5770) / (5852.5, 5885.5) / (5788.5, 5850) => -1.77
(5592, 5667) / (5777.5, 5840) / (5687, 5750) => 0.03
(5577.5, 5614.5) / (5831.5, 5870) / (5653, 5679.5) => 0.13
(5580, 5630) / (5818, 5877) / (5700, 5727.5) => 0.63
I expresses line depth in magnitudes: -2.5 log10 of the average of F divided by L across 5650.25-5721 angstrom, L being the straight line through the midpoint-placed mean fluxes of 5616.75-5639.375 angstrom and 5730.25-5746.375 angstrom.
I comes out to -0.01 mag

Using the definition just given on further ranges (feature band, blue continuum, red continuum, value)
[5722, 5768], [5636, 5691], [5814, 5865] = 0.03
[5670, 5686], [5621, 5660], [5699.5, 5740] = -0.03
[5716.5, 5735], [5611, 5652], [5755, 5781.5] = -0.05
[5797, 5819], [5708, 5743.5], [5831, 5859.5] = 0.04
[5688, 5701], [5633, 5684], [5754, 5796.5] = -0.01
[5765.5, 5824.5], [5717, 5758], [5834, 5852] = 0.04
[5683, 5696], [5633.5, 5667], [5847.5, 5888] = 0.02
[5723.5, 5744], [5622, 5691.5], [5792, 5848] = 0.02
